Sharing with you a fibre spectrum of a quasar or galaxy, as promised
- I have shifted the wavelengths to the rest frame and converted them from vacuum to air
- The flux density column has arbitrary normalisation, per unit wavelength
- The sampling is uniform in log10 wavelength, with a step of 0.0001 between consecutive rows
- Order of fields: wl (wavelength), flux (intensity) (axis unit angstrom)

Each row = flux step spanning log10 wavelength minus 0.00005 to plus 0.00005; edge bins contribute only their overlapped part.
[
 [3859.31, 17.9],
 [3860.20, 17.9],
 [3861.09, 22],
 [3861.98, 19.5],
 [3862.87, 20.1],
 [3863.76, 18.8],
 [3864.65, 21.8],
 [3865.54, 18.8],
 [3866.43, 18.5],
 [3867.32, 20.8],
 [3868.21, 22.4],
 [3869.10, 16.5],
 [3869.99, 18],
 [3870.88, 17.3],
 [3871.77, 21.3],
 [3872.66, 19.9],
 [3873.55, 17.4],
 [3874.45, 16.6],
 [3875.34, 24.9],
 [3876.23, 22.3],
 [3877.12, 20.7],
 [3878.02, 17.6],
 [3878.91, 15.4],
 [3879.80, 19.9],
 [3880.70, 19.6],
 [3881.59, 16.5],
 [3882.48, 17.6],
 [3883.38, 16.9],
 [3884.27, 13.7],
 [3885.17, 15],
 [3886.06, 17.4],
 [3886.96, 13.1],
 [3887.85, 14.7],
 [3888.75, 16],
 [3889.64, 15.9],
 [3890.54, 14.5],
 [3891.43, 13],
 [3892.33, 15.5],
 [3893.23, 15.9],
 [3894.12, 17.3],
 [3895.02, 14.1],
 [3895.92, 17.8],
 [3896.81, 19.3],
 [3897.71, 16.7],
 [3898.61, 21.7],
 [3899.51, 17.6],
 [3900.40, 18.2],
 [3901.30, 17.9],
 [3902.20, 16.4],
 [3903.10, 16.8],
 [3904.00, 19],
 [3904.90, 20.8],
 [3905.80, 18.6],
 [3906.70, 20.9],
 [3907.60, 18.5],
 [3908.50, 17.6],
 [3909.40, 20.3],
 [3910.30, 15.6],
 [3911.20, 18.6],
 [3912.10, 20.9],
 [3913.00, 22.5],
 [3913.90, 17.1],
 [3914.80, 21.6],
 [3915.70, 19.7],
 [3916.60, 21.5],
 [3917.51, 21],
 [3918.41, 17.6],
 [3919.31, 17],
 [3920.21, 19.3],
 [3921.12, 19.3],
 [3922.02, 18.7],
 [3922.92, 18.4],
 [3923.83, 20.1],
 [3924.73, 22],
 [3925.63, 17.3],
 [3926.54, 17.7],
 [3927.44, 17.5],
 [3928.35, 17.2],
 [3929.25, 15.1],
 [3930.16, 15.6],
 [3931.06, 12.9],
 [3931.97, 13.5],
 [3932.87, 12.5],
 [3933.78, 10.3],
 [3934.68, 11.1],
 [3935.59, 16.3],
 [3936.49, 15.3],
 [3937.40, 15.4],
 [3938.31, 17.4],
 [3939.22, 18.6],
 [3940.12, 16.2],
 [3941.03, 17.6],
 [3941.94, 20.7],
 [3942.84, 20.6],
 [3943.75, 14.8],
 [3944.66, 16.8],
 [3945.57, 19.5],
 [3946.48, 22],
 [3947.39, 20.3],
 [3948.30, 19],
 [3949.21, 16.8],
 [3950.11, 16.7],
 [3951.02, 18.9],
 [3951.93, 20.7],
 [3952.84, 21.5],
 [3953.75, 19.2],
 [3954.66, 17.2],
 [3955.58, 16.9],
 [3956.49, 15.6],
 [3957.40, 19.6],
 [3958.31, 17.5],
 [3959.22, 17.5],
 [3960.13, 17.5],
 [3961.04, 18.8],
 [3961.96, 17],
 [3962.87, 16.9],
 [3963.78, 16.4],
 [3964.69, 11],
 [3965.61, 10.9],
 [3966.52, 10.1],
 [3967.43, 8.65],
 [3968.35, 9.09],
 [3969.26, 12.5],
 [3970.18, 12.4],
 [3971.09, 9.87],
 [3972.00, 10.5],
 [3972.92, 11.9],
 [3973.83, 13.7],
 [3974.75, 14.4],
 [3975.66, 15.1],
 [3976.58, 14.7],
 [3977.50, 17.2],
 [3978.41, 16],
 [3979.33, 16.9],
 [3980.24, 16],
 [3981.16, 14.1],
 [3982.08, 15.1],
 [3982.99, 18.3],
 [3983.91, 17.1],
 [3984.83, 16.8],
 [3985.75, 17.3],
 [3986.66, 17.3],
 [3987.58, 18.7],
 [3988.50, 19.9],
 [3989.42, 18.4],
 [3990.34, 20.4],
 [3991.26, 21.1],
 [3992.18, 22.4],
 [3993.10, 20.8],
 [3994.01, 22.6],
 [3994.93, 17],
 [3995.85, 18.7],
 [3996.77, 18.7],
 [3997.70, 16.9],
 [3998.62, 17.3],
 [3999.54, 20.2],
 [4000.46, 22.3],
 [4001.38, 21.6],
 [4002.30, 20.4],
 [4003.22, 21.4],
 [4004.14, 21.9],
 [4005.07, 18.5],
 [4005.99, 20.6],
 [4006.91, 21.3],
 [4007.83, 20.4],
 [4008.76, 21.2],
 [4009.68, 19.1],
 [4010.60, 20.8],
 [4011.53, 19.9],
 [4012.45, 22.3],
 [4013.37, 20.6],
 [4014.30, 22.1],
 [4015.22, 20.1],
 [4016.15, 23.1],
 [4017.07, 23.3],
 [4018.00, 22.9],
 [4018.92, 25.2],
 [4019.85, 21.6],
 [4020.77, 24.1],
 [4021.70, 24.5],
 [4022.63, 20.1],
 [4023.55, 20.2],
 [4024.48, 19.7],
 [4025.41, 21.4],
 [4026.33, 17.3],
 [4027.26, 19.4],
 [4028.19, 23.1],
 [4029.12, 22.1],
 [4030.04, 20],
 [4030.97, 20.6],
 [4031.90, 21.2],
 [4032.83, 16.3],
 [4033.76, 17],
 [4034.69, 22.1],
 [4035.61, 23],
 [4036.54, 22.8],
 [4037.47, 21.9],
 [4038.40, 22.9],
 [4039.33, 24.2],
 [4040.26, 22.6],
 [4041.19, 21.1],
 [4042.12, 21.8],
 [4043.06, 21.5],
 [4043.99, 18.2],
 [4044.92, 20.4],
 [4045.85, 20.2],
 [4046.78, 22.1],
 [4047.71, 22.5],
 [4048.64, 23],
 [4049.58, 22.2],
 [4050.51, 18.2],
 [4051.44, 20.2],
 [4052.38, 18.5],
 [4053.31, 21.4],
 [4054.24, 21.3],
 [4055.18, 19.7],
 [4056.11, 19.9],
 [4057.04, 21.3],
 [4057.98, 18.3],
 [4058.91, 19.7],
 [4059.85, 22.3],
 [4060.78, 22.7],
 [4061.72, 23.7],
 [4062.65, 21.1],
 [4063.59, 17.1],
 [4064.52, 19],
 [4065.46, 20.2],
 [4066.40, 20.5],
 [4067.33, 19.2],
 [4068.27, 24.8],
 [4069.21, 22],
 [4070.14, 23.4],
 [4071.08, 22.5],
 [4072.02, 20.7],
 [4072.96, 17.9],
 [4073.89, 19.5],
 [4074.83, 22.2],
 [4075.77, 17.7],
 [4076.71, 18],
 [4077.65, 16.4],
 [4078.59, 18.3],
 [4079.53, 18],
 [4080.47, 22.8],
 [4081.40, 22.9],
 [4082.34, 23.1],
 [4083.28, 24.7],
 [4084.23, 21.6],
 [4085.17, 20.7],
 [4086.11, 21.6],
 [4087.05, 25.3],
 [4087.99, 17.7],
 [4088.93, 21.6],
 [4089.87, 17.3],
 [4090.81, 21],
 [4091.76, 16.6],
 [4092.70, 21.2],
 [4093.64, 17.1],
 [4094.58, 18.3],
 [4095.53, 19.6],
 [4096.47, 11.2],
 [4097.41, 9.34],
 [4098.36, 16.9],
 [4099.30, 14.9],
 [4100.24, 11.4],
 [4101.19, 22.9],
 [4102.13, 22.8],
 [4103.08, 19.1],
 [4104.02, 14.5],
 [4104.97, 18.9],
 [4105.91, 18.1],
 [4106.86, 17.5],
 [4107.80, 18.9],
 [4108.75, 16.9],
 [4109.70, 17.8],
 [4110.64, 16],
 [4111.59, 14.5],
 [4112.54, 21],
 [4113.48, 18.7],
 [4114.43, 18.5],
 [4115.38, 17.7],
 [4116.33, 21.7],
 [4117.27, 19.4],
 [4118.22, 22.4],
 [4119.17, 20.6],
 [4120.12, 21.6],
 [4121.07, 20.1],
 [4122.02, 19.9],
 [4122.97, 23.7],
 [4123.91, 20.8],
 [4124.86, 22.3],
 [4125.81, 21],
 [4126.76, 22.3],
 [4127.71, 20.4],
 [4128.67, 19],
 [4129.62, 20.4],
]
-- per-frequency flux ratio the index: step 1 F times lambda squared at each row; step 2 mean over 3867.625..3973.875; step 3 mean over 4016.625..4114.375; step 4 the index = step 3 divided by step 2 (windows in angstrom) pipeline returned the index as 1.26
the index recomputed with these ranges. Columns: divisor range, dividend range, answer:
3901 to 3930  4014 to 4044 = 1.21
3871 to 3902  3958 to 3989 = 0.90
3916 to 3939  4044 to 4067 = 1.31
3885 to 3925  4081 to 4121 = 1.15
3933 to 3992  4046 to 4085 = 1.34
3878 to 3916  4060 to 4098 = 1.25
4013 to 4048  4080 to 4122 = 0.92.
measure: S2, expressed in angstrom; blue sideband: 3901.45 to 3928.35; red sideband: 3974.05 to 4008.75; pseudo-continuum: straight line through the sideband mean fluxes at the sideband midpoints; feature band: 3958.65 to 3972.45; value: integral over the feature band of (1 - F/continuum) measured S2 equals 4.0 angstrom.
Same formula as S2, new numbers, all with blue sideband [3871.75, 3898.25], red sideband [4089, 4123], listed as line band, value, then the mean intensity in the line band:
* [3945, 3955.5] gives -1.00 angstrom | 19.1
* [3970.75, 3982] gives 2.13 angstrom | 14.3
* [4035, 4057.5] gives -4.19 angstrom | 21.3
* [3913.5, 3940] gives 0.37 angstrom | 17.1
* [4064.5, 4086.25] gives -3.20 angstrom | 20.8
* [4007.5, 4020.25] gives -2.74 angstrom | 21.6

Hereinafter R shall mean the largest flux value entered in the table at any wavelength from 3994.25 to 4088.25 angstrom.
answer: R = 25.3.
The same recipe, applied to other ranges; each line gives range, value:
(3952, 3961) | 21.5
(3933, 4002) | 22.6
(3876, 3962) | 22.5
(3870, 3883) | 24.9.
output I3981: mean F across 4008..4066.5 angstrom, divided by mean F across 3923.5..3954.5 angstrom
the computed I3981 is 1.22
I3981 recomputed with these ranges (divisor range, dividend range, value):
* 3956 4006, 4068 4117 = 1.14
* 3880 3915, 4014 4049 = 1.23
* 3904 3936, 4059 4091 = 1.16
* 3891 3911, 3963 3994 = 0.87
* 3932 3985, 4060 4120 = 1.22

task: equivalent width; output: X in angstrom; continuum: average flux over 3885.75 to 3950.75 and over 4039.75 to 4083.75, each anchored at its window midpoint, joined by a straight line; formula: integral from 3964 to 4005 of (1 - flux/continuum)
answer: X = 5.4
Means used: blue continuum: 17.5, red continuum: 20.7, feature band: 16.6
